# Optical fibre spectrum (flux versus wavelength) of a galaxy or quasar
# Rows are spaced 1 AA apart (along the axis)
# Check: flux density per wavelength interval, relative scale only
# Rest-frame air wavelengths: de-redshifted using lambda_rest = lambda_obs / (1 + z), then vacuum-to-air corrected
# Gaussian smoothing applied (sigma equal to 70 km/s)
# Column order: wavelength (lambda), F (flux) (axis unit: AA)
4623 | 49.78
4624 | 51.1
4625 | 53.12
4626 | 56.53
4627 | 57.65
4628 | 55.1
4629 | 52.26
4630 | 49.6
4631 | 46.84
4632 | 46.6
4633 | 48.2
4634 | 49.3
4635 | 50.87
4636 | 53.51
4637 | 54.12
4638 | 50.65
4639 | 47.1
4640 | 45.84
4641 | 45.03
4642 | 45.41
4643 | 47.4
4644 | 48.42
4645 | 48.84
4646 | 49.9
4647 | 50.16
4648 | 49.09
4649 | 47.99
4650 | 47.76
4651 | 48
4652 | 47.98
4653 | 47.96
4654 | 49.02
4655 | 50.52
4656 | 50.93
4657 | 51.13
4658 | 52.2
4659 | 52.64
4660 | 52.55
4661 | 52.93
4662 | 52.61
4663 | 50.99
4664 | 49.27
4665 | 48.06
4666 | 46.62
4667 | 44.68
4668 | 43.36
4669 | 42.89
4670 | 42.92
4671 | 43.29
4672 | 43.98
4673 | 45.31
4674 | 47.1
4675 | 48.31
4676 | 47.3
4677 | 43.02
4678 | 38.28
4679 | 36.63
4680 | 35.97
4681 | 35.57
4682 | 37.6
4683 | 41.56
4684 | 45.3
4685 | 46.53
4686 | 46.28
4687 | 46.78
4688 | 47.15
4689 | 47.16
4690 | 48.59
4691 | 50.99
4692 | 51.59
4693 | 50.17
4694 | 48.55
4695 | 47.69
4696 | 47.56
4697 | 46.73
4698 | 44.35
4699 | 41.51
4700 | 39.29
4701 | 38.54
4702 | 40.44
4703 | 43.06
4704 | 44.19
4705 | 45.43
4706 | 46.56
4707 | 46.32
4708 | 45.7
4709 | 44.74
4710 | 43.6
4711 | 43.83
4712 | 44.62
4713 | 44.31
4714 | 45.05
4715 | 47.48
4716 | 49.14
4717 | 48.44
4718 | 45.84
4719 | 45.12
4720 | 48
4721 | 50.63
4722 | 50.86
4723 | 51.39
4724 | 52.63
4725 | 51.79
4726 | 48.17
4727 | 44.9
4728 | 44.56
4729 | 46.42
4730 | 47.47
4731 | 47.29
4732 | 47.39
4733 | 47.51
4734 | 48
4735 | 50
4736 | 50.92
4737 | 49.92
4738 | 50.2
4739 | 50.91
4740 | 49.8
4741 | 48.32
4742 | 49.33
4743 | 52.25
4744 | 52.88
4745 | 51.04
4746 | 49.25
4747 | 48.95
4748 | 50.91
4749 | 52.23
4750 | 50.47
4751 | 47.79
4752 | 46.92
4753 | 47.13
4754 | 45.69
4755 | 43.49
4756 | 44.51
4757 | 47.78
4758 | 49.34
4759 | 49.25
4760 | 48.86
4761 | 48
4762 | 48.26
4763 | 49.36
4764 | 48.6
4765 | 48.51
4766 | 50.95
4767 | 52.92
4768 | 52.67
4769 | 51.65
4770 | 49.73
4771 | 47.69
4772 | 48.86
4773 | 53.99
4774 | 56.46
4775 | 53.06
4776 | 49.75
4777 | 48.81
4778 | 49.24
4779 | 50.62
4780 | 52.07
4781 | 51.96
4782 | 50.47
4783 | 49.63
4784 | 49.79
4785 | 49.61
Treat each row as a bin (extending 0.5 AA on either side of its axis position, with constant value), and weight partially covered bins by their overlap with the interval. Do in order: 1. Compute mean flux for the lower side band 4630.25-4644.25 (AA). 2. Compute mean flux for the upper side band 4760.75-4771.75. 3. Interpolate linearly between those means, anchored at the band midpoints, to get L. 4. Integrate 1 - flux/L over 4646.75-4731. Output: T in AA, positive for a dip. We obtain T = 4.5 AA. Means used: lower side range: 48.5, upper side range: 49.9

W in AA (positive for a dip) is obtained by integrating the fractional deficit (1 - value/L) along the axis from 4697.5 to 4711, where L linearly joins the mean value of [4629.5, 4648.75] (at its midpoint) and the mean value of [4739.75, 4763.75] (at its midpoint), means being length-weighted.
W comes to 1.5 AA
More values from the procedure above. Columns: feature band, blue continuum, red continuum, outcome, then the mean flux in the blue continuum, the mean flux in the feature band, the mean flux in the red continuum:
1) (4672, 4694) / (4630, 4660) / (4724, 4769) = 1.96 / 49.1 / 44.7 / 49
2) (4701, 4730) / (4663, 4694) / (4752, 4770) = 0.10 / 44.9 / 46.4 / 48.6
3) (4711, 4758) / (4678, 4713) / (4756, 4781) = -0.93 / 44.3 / 48.4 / 50.2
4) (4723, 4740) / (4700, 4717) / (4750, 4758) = -1.17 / 44.5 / 48.7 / 46.7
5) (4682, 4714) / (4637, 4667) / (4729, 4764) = 2.41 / 49.2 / 45.3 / 48.8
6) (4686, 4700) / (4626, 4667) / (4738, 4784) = 0.71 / 49.8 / 47.3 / 49.8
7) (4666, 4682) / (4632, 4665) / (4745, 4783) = 2.27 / 49.6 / 42.5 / 49.6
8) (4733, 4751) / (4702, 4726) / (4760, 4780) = -0.57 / 46.8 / 50.2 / 50.5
